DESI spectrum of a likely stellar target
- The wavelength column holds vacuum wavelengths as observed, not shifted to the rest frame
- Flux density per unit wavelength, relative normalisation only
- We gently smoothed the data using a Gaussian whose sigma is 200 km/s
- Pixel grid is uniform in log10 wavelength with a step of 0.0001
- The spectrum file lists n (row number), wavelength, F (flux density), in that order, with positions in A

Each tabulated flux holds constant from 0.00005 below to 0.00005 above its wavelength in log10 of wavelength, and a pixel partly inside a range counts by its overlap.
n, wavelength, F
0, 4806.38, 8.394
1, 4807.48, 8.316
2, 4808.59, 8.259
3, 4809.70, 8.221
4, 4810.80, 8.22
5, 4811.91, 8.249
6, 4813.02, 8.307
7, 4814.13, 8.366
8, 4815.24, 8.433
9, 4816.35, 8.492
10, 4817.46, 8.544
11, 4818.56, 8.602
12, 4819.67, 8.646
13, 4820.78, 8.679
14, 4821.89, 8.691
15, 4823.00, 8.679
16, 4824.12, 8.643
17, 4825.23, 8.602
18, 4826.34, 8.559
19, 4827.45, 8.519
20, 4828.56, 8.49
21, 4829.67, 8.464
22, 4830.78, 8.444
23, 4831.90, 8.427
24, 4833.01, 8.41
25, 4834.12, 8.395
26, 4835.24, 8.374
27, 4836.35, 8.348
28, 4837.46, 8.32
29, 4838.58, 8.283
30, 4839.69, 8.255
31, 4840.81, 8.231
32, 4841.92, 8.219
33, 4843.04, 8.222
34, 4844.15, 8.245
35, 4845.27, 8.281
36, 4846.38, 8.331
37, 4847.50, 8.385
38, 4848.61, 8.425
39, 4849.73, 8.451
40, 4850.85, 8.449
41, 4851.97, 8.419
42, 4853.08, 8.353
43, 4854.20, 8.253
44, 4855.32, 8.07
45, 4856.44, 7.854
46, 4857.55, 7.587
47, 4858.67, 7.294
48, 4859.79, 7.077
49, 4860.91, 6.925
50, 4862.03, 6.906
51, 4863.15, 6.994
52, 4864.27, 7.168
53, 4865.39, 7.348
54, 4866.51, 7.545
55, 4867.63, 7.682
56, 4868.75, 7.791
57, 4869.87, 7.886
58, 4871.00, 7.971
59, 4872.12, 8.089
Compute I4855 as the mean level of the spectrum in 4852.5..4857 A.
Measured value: 8.15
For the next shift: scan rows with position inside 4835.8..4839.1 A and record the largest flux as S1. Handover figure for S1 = 8.348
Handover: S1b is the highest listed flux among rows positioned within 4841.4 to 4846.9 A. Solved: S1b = 8.331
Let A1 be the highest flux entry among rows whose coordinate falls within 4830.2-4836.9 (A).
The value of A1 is 8.444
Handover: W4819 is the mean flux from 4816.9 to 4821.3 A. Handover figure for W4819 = 8.63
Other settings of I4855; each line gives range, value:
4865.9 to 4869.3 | 7.67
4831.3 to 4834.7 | 8.39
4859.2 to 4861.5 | 7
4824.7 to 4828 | 8.57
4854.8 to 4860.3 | 7.58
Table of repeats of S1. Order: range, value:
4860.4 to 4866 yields 7.348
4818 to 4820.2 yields 8.646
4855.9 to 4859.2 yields 7.854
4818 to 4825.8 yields 8.691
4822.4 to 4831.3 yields 8.679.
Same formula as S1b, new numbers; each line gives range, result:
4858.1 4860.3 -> 7.294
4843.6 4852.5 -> 8.451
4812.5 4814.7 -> 8.366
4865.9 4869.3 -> 7.791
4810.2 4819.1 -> 8.602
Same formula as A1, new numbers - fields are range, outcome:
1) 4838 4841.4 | 8.283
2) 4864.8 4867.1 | 7.545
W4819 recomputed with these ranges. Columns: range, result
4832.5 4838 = 8.37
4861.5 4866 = 7.11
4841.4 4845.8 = 8.23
